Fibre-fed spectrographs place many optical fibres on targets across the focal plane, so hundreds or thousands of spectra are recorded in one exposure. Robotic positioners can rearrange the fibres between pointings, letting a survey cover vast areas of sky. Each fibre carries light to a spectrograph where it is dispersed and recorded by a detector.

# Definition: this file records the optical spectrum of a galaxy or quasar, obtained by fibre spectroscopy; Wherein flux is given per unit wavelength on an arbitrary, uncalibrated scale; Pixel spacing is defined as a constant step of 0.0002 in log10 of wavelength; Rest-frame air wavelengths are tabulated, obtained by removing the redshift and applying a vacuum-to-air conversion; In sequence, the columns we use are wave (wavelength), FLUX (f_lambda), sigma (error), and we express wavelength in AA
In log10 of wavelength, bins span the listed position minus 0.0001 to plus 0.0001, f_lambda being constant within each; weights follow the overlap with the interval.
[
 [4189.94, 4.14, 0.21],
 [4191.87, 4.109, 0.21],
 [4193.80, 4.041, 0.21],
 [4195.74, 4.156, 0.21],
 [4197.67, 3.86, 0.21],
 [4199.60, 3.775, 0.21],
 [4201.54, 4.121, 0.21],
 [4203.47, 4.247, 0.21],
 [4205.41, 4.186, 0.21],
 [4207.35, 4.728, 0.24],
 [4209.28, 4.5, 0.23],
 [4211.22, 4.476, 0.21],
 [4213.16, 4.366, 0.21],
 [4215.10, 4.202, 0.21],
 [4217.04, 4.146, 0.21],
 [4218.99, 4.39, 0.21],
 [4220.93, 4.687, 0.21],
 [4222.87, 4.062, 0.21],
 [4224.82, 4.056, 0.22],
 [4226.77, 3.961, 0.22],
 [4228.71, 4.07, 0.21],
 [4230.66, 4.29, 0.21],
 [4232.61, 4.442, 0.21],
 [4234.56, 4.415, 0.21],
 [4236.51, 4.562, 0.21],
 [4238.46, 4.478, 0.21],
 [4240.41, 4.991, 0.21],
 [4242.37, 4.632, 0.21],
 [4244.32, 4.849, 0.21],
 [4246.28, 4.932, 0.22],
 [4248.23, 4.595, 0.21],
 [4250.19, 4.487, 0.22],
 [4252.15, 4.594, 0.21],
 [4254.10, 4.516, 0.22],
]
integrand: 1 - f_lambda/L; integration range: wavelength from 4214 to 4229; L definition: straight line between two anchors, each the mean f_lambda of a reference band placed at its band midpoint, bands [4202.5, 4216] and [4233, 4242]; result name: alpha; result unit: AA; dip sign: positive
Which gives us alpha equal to 0.92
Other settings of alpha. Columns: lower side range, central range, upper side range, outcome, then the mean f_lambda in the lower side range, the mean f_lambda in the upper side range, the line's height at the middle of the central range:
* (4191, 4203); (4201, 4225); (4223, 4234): -1.4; 4.02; 4.16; 4.09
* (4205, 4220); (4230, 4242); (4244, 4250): 0.2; 4.38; 4.74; 4.63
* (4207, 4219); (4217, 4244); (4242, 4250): 1.1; 4.39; 4.74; 4.57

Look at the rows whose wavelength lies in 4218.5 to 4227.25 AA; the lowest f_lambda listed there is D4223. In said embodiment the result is 3.961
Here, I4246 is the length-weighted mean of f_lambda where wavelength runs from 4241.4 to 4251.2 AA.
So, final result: 4.7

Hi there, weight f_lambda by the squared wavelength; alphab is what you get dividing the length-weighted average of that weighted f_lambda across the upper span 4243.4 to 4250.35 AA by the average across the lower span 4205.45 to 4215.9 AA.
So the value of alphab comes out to 1.1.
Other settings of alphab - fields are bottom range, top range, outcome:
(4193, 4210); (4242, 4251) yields 1.15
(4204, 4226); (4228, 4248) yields 1.07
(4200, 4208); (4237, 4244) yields 1.12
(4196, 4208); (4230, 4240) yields 1.10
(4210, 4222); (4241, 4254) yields 1.08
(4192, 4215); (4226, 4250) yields 1.09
